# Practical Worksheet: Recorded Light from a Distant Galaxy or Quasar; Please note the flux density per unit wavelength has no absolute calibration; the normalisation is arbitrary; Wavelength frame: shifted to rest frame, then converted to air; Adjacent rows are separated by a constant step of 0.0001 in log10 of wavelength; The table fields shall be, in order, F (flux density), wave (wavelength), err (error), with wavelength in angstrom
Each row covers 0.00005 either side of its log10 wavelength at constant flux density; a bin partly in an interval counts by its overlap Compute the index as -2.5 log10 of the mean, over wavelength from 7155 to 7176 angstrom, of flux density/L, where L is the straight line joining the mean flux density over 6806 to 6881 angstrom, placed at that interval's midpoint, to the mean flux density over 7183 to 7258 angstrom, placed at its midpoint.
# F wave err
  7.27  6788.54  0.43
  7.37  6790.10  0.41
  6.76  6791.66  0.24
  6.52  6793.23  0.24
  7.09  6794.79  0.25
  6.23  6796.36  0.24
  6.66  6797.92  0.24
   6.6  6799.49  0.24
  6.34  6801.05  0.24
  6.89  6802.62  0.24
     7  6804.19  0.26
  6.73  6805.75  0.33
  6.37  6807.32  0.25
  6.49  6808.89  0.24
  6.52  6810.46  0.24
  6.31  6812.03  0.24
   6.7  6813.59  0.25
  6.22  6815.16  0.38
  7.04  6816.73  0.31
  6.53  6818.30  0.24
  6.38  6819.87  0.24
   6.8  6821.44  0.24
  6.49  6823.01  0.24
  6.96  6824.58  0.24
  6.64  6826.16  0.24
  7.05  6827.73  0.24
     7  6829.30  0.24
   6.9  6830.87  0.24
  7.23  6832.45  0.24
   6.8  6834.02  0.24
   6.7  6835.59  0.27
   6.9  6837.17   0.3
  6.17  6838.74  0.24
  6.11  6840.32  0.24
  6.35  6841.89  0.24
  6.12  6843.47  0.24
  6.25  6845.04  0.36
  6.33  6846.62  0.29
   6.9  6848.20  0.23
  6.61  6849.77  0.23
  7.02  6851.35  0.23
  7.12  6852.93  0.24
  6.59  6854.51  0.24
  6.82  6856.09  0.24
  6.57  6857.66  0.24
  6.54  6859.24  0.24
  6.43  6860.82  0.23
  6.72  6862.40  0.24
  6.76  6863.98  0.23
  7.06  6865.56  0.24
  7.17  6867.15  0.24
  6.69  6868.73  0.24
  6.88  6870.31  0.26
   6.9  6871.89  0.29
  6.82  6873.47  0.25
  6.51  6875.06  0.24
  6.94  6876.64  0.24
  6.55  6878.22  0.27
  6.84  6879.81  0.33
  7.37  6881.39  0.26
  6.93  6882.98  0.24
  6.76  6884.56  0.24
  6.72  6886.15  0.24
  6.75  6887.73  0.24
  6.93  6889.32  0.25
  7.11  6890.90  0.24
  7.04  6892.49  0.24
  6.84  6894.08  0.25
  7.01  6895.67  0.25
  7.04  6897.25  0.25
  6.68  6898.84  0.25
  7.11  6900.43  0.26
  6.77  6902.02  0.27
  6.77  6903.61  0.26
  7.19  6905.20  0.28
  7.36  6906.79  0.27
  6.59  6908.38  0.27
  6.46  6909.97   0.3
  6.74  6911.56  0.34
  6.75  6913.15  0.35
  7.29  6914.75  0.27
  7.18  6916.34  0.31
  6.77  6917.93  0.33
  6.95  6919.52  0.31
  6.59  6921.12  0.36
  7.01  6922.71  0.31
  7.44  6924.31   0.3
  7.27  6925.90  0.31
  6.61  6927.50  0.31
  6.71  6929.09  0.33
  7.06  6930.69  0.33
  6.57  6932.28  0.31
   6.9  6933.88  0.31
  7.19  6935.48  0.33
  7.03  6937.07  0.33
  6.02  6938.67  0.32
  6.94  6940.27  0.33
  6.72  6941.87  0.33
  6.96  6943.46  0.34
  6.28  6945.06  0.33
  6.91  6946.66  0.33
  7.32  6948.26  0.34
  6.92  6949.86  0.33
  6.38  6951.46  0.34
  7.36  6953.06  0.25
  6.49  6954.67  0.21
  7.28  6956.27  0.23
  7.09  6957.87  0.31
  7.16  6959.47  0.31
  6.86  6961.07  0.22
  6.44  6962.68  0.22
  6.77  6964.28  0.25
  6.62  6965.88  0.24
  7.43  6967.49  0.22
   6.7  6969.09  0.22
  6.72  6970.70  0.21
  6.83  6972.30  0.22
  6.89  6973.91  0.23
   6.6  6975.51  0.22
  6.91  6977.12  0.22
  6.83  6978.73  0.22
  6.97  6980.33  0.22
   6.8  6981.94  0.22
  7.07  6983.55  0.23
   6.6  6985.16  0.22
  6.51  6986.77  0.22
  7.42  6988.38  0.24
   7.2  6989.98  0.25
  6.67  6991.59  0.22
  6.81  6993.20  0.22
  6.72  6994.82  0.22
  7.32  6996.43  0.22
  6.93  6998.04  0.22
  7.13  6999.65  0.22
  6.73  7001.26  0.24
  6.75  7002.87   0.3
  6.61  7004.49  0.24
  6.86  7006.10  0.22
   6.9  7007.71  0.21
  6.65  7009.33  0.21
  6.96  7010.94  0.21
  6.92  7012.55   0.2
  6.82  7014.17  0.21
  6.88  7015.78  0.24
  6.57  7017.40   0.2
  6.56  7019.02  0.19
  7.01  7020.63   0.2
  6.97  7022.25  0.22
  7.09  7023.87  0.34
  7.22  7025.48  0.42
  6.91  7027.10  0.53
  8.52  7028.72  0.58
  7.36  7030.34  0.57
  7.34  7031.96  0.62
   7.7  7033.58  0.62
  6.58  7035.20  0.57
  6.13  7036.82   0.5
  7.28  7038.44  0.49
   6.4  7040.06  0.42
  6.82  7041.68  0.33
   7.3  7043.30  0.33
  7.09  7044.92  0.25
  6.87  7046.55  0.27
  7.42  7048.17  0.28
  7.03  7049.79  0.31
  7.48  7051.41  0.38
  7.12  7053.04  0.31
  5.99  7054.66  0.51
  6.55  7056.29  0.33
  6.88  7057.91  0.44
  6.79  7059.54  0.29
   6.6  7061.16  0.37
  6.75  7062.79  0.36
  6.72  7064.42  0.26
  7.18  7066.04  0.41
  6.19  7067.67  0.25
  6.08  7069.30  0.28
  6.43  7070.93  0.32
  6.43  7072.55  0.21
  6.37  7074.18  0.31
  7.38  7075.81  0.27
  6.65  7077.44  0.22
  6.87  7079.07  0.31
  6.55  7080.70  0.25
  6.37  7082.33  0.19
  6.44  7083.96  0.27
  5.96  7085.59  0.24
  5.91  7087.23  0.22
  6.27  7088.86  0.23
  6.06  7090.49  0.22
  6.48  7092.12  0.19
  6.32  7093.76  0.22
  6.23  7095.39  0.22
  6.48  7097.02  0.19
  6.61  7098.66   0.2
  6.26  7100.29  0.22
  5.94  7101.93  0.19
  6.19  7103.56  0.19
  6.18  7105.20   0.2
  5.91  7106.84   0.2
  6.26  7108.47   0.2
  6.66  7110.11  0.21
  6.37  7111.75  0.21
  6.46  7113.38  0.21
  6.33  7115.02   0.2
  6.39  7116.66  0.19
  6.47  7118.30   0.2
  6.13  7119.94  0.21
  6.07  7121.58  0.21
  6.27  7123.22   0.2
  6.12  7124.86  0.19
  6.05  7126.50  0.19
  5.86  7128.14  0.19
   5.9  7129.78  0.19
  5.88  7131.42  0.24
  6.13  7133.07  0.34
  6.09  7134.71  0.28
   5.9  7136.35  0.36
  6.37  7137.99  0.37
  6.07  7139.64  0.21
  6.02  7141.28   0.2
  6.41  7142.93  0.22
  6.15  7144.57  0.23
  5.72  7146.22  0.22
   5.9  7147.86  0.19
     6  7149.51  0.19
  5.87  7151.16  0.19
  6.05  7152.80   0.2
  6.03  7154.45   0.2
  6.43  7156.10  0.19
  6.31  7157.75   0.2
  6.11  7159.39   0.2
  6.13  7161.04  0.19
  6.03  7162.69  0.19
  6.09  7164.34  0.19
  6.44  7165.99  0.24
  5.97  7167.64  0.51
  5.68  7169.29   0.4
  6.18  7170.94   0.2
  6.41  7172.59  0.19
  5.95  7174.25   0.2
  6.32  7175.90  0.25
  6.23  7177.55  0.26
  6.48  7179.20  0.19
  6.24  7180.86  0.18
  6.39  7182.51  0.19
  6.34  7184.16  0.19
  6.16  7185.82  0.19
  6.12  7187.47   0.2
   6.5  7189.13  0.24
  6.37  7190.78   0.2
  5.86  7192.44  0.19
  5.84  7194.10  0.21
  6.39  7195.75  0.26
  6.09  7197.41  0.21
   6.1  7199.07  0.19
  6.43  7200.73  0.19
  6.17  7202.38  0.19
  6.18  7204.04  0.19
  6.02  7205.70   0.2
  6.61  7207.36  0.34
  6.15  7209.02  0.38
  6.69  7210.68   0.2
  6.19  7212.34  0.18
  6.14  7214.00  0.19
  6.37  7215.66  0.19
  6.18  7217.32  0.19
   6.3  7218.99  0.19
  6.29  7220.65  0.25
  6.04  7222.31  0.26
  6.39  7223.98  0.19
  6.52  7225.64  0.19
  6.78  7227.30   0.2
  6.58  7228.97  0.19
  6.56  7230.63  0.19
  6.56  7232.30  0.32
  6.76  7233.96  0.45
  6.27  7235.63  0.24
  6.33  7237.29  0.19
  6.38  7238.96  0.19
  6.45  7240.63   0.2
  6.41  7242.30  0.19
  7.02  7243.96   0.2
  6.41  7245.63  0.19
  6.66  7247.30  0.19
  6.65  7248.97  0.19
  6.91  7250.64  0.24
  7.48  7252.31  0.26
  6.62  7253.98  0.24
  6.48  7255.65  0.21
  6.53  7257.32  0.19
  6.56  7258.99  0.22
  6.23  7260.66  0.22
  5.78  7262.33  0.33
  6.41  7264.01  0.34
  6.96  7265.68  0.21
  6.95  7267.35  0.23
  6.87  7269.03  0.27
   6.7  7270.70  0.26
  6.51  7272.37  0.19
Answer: 0.05 mag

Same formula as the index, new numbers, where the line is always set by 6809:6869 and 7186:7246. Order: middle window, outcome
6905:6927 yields -0.057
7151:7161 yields 0.042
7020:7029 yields -0.112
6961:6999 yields -0.051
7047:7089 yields -0.028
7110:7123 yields 0.015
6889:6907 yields -0.057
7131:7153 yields 0.064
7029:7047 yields -0.086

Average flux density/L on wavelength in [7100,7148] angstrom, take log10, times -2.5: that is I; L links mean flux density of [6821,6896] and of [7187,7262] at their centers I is 0.06 mag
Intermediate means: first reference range 6.76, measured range 6.15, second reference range 6.41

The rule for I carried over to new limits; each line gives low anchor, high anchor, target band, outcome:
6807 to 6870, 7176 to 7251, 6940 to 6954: -0.05 mag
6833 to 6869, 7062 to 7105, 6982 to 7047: -0.07 mag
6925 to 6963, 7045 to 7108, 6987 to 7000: -0.04 mag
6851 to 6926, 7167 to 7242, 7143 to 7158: 0.06 mag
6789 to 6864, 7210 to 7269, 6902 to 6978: -0.04 mag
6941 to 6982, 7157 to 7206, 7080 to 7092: 0.04 mag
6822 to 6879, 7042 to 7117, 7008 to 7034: -0.08 mag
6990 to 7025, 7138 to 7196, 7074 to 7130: 0.02 mag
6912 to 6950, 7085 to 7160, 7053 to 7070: -0.03 mag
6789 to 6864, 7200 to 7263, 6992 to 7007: -0.05 mag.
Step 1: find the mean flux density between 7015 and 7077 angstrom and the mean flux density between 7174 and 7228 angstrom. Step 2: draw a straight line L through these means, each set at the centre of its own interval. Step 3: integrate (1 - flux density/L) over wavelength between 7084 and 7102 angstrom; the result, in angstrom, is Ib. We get 1.2 angstrom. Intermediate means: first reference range 6.89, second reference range 6.27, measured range 6.25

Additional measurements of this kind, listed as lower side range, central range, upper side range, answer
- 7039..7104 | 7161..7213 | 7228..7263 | 2.83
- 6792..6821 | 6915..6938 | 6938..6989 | -0.58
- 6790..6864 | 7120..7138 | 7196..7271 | 1.29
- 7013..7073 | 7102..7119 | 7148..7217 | 0.65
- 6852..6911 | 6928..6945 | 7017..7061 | 0.29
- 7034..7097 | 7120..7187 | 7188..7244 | 3.56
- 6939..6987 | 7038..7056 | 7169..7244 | -0.82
